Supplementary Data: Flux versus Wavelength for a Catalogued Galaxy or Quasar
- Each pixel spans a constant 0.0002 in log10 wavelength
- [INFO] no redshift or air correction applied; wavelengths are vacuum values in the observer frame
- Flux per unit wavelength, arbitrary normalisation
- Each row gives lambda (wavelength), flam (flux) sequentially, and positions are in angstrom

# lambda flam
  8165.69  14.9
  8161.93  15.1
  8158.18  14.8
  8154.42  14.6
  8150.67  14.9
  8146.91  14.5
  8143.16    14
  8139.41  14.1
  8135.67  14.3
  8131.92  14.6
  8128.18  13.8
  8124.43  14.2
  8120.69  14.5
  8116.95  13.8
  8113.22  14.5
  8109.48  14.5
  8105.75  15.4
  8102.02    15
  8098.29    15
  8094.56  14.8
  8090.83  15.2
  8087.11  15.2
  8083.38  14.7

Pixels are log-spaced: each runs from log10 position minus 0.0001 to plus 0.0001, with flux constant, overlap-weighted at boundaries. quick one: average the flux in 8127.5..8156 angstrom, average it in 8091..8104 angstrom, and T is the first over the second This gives 1.0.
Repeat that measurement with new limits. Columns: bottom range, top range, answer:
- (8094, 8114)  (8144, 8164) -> 0.99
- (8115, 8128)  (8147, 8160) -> 1.04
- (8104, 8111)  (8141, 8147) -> 0.95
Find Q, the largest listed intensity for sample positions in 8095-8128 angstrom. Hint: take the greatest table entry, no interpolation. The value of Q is 15.4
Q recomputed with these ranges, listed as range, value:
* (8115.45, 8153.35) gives 14.9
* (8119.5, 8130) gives 14.5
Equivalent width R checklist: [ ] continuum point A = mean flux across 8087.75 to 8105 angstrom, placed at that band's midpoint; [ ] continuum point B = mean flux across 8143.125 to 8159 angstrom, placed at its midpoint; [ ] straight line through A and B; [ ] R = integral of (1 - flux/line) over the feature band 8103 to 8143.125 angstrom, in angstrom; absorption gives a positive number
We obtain 1.25 angstrom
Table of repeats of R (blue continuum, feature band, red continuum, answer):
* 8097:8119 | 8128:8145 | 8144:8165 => 0.6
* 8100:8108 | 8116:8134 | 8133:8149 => 0.5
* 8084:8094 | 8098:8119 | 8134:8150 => 0.2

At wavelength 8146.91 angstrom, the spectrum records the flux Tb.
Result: 14.5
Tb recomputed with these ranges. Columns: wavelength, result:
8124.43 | 14.2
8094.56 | 14.8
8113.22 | 14.5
